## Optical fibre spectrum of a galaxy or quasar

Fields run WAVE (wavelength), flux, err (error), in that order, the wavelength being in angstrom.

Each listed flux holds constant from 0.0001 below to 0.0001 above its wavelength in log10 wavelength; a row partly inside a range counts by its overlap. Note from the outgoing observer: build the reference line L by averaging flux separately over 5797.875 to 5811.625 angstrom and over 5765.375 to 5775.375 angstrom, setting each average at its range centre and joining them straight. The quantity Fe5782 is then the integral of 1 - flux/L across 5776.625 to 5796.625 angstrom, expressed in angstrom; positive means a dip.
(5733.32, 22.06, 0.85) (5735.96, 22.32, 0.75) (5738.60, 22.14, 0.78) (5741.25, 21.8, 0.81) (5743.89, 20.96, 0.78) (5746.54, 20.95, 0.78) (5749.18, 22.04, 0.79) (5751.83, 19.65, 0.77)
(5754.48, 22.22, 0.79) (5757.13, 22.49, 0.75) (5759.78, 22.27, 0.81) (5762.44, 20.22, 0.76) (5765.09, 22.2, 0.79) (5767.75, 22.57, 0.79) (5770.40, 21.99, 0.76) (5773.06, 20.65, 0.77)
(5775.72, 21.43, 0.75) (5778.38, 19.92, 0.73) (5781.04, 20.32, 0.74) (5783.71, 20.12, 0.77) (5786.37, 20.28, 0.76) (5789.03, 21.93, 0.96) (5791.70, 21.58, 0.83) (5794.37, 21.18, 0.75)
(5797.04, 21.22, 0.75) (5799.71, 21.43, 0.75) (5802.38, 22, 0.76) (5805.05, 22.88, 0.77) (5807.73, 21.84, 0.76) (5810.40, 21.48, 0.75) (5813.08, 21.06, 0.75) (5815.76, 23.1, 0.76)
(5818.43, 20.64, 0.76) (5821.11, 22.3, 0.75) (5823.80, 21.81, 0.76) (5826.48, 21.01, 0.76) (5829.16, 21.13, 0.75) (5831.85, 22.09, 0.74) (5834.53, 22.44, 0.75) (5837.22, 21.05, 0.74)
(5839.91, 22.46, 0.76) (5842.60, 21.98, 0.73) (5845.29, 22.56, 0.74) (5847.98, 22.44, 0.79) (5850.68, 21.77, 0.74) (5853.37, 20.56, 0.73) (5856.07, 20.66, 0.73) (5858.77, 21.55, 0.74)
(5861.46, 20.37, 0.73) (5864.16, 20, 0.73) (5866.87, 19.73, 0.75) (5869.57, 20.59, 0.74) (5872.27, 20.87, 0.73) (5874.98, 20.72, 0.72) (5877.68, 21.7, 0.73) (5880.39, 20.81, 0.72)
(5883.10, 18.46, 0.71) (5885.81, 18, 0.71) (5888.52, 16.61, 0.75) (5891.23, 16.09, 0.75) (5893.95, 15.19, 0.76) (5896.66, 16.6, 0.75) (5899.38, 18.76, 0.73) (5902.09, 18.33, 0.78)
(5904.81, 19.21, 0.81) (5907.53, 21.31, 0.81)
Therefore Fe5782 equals 0.94 angstrom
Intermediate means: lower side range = 21.8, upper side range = 21.9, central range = 20.8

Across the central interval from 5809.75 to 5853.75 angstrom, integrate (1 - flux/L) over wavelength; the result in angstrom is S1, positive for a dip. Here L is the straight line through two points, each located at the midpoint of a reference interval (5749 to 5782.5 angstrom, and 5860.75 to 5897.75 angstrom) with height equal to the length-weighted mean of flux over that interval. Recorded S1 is -4.0 angstrom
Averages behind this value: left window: 21.3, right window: 19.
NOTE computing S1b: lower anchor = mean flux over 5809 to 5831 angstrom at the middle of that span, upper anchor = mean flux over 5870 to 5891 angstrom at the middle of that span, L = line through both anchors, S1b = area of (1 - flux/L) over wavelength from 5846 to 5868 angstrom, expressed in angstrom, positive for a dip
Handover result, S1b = -0.7 angstrom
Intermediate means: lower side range 21.6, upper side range 19.5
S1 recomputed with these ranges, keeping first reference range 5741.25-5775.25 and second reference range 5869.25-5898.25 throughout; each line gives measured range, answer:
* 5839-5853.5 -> -1.9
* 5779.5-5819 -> -1.6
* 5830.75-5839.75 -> -1.0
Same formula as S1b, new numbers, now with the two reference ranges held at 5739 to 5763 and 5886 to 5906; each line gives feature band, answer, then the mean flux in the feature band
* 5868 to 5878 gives -1.6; 20.9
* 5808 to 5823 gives -1.6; 21.7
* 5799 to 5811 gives -1.3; 22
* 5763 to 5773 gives -0.4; 21.9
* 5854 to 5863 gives -1.2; 20.8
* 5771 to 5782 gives 0.0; 20.7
